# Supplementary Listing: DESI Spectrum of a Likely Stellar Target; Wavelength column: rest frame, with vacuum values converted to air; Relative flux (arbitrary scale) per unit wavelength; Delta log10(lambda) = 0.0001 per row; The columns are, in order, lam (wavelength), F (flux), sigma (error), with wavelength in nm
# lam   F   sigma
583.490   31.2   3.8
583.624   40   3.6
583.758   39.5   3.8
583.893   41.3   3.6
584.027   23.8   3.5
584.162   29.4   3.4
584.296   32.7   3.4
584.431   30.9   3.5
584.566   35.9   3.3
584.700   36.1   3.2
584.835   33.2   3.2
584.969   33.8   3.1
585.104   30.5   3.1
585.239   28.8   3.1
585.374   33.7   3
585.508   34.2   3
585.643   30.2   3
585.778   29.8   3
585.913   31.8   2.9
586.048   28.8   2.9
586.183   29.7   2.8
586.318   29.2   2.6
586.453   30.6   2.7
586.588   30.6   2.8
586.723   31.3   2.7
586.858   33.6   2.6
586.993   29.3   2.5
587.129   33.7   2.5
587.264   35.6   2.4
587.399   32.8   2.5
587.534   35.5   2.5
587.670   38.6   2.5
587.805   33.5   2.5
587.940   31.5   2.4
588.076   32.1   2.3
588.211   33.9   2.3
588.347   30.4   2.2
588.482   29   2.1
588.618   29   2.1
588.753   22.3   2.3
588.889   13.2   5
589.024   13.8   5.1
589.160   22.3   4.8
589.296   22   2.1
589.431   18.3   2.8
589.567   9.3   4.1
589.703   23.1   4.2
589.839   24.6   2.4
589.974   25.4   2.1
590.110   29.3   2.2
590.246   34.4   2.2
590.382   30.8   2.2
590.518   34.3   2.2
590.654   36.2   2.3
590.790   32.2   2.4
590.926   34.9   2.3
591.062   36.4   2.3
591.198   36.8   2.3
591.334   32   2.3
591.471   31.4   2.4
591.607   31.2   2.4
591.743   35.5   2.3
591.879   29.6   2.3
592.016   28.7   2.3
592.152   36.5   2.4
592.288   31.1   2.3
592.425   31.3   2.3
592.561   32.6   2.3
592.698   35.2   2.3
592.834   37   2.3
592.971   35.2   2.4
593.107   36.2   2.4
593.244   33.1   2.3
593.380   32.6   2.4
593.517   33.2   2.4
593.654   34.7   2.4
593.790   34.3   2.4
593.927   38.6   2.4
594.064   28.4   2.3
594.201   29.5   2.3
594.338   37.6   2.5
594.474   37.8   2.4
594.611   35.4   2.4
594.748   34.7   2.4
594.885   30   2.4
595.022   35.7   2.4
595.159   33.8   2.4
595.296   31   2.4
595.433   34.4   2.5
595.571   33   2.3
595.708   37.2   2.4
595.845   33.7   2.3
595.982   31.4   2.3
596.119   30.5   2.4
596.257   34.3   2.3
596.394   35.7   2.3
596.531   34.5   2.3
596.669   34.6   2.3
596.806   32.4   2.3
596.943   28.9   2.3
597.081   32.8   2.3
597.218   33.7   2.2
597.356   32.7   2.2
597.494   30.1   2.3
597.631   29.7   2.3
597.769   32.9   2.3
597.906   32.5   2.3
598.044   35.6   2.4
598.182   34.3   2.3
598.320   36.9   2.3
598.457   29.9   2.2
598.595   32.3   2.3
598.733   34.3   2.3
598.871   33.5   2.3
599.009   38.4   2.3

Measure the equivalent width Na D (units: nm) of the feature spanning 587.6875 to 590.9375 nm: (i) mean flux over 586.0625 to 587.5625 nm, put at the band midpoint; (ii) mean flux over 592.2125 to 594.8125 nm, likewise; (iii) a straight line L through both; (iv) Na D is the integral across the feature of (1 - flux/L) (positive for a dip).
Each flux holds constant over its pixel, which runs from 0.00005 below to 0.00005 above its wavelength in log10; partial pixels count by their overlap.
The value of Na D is 0.57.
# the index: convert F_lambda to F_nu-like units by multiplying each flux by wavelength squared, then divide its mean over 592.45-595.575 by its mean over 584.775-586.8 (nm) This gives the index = 1.1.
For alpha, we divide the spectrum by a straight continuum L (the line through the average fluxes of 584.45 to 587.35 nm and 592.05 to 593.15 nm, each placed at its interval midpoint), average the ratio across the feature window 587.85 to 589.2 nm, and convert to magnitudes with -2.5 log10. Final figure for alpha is 0.25 mag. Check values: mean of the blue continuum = 31.9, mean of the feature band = 25.9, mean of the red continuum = 34.2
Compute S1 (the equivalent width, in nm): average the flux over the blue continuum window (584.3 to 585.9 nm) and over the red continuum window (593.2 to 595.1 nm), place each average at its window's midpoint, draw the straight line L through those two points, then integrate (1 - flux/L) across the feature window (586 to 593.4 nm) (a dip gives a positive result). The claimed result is 0.65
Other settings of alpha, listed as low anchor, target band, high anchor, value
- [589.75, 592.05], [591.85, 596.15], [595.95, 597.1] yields -0.039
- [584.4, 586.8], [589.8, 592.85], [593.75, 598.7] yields 0.002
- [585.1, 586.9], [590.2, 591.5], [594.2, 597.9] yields -0.063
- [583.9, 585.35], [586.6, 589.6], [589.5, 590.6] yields 0.024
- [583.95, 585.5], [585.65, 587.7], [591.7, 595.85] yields 0.014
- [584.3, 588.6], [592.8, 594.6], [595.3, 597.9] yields -0.058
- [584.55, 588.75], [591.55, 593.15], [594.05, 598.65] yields -0.020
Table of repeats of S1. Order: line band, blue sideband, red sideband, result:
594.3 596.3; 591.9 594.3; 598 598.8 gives -0.02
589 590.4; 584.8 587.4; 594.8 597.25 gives 0.40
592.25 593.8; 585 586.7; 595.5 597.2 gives -0.07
